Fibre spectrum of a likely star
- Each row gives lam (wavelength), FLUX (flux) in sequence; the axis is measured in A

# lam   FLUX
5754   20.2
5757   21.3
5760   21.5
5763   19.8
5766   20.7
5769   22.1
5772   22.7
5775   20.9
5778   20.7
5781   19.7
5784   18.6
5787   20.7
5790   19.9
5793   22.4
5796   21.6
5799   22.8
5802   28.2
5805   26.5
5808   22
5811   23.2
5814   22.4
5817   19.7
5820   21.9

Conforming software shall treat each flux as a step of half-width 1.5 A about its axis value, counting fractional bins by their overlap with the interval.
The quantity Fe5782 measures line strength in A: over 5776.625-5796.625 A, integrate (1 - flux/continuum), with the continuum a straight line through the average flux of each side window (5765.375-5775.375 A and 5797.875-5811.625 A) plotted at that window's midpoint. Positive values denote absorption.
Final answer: 2.3 A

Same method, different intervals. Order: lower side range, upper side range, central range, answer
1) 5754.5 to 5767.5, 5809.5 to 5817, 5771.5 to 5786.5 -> 0.6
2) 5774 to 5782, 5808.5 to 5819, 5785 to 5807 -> -2.0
